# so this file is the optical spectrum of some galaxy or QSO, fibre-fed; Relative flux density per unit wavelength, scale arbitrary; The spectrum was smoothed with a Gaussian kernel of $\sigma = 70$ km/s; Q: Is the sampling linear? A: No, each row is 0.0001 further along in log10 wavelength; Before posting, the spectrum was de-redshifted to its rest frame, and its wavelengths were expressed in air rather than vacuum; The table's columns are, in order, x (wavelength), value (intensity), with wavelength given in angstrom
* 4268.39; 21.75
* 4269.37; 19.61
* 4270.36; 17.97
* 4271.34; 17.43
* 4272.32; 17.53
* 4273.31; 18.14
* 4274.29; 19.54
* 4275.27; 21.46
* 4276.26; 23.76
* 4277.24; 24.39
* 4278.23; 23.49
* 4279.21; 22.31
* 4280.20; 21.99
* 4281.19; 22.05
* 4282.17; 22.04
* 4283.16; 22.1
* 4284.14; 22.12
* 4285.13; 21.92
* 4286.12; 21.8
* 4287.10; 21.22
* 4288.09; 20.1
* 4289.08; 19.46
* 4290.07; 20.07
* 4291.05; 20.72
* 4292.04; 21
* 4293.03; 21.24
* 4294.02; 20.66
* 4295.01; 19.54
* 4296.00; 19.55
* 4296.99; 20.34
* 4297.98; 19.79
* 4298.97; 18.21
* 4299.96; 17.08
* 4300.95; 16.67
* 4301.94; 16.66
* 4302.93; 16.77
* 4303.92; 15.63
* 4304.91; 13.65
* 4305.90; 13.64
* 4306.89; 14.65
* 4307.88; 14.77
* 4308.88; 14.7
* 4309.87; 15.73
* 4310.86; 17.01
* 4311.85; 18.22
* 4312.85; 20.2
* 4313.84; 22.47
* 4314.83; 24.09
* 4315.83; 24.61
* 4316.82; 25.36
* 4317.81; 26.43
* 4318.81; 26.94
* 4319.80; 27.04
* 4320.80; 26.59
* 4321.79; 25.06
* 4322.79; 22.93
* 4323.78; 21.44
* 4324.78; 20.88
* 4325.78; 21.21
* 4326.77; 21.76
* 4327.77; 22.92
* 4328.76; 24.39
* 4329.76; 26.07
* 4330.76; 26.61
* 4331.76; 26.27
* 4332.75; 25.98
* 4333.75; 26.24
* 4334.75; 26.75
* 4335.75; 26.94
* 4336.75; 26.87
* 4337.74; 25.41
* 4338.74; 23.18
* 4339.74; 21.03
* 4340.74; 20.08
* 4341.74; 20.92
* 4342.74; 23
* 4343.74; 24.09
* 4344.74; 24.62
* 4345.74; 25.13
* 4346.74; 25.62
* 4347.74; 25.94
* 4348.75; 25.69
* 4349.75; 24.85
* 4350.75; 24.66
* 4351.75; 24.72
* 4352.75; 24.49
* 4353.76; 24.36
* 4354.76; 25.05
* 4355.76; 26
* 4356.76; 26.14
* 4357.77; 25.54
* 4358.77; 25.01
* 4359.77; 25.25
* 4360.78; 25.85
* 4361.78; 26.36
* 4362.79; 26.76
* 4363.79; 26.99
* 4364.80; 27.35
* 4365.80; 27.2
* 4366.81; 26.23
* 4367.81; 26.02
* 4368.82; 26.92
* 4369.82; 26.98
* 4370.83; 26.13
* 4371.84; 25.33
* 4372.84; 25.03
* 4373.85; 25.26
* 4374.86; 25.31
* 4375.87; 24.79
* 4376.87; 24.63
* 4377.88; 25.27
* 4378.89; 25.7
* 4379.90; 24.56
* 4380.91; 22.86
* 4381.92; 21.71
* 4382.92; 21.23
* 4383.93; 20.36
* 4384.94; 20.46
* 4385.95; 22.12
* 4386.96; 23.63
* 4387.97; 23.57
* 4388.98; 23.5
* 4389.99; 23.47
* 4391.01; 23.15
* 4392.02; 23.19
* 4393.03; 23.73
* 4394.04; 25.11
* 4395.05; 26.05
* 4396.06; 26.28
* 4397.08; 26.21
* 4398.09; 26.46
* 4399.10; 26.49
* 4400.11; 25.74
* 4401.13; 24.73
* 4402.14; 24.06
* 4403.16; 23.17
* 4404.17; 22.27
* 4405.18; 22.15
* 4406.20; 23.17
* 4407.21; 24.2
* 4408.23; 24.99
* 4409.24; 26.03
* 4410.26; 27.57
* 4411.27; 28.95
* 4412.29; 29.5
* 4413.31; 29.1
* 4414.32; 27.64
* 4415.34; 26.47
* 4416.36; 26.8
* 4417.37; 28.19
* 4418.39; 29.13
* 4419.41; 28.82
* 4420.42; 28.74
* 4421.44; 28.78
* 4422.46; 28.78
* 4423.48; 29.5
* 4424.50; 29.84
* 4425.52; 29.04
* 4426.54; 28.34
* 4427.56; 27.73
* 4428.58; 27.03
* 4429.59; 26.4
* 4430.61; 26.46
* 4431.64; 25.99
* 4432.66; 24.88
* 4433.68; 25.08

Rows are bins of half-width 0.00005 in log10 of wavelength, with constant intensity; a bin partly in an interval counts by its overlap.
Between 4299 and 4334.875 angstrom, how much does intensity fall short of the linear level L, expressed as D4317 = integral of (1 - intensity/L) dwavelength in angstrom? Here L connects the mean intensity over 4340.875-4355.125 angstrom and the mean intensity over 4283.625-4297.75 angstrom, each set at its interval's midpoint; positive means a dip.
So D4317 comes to 2.0 angstrom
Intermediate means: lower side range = 20.7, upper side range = 24.4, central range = 21.2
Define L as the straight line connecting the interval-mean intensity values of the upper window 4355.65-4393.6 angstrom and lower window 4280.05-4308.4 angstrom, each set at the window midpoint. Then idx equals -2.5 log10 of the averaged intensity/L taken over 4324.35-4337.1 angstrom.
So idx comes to -0.15 mag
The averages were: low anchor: 19.1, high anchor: 24.7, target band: 24.8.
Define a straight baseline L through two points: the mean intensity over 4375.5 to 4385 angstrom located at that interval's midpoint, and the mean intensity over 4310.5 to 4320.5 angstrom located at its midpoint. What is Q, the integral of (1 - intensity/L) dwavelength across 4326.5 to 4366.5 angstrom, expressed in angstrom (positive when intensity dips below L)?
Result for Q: -3.0 angstrom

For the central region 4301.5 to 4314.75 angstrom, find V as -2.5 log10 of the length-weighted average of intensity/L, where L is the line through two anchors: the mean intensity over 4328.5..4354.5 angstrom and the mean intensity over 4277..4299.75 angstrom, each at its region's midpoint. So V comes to 0.32 mag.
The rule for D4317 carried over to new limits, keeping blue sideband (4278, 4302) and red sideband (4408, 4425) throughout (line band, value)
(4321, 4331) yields -0.3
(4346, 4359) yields -0.5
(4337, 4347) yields 0.1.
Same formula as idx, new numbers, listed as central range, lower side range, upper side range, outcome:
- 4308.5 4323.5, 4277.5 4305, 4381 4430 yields -0.06 mag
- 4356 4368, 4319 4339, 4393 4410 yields -0.06 mag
